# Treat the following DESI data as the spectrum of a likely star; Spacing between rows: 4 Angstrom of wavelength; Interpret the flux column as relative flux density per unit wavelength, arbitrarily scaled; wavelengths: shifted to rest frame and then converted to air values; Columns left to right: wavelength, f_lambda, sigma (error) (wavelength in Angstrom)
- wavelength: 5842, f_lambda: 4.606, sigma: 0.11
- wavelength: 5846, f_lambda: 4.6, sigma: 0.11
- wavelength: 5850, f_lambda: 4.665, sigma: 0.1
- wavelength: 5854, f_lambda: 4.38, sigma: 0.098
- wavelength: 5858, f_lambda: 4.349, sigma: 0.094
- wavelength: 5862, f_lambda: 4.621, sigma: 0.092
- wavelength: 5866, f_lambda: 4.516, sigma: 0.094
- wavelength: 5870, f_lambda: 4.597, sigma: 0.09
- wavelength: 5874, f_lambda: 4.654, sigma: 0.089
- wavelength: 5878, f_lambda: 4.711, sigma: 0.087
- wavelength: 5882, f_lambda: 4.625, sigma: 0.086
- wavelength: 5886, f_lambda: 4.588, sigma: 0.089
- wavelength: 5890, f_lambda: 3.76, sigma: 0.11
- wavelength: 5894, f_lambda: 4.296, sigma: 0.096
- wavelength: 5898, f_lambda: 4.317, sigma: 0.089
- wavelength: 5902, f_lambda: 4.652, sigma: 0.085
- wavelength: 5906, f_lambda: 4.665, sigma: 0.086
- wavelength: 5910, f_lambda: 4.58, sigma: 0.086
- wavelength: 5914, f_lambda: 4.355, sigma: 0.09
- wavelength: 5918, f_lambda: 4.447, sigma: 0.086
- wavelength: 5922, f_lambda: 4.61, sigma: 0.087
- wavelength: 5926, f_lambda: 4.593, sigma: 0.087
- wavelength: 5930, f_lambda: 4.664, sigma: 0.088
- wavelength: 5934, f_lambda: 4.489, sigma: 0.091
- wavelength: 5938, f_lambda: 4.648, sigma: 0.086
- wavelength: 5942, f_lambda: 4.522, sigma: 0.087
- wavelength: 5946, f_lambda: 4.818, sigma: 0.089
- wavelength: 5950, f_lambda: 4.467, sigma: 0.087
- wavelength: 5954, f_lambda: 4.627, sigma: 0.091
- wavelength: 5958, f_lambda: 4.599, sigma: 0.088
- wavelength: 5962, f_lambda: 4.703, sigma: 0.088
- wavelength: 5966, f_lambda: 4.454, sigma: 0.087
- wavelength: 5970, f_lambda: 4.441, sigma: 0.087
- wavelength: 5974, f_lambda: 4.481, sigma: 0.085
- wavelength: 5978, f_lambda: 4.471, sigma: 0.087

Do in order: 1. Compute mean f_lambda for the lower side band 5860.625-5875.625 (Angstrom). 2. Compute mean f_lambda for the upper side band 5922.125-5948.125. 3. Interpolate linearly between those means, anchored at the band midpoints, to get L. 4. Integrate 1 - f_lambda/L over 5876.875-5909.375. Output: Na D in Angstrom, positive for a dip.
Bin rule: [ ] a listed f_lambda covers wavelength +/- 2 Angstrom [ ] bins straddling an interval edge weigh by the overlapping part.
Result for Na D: 1.1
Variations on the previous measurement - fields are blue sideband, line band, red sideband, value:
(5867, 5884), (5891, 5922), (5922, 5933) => 1.10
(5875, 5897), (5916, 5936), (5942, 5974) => -0.27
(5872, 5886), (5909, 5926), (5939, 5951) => 0.47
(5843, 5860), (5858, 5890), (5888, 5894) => -2.80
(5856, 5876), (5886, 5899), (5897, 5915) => 1.02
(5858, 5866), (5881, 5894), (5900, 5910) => 0.84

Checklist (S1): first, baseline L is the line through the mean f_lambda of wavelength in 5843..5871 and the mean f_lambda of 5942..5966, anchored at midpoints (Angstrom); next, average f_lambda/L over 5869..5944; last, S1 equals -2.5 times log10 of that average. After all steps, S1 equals 0.01 mag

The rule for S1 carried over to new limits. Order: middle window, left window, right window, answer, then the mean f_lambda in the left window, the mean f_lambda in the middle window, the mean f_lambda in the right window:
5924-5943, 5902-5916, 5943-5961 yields 0.002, 4.55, 4.59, 4.63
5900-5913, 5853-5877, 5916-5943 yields -0.013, 4.53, 4.61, 4.57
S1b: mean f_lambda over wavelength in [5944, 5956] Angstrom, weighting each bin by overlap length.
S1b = 4.64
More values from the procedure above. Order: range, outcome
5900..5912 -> 4.63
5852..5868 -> 4.47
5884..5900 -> 4.24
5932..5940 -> 4.57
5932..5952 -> 4.59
